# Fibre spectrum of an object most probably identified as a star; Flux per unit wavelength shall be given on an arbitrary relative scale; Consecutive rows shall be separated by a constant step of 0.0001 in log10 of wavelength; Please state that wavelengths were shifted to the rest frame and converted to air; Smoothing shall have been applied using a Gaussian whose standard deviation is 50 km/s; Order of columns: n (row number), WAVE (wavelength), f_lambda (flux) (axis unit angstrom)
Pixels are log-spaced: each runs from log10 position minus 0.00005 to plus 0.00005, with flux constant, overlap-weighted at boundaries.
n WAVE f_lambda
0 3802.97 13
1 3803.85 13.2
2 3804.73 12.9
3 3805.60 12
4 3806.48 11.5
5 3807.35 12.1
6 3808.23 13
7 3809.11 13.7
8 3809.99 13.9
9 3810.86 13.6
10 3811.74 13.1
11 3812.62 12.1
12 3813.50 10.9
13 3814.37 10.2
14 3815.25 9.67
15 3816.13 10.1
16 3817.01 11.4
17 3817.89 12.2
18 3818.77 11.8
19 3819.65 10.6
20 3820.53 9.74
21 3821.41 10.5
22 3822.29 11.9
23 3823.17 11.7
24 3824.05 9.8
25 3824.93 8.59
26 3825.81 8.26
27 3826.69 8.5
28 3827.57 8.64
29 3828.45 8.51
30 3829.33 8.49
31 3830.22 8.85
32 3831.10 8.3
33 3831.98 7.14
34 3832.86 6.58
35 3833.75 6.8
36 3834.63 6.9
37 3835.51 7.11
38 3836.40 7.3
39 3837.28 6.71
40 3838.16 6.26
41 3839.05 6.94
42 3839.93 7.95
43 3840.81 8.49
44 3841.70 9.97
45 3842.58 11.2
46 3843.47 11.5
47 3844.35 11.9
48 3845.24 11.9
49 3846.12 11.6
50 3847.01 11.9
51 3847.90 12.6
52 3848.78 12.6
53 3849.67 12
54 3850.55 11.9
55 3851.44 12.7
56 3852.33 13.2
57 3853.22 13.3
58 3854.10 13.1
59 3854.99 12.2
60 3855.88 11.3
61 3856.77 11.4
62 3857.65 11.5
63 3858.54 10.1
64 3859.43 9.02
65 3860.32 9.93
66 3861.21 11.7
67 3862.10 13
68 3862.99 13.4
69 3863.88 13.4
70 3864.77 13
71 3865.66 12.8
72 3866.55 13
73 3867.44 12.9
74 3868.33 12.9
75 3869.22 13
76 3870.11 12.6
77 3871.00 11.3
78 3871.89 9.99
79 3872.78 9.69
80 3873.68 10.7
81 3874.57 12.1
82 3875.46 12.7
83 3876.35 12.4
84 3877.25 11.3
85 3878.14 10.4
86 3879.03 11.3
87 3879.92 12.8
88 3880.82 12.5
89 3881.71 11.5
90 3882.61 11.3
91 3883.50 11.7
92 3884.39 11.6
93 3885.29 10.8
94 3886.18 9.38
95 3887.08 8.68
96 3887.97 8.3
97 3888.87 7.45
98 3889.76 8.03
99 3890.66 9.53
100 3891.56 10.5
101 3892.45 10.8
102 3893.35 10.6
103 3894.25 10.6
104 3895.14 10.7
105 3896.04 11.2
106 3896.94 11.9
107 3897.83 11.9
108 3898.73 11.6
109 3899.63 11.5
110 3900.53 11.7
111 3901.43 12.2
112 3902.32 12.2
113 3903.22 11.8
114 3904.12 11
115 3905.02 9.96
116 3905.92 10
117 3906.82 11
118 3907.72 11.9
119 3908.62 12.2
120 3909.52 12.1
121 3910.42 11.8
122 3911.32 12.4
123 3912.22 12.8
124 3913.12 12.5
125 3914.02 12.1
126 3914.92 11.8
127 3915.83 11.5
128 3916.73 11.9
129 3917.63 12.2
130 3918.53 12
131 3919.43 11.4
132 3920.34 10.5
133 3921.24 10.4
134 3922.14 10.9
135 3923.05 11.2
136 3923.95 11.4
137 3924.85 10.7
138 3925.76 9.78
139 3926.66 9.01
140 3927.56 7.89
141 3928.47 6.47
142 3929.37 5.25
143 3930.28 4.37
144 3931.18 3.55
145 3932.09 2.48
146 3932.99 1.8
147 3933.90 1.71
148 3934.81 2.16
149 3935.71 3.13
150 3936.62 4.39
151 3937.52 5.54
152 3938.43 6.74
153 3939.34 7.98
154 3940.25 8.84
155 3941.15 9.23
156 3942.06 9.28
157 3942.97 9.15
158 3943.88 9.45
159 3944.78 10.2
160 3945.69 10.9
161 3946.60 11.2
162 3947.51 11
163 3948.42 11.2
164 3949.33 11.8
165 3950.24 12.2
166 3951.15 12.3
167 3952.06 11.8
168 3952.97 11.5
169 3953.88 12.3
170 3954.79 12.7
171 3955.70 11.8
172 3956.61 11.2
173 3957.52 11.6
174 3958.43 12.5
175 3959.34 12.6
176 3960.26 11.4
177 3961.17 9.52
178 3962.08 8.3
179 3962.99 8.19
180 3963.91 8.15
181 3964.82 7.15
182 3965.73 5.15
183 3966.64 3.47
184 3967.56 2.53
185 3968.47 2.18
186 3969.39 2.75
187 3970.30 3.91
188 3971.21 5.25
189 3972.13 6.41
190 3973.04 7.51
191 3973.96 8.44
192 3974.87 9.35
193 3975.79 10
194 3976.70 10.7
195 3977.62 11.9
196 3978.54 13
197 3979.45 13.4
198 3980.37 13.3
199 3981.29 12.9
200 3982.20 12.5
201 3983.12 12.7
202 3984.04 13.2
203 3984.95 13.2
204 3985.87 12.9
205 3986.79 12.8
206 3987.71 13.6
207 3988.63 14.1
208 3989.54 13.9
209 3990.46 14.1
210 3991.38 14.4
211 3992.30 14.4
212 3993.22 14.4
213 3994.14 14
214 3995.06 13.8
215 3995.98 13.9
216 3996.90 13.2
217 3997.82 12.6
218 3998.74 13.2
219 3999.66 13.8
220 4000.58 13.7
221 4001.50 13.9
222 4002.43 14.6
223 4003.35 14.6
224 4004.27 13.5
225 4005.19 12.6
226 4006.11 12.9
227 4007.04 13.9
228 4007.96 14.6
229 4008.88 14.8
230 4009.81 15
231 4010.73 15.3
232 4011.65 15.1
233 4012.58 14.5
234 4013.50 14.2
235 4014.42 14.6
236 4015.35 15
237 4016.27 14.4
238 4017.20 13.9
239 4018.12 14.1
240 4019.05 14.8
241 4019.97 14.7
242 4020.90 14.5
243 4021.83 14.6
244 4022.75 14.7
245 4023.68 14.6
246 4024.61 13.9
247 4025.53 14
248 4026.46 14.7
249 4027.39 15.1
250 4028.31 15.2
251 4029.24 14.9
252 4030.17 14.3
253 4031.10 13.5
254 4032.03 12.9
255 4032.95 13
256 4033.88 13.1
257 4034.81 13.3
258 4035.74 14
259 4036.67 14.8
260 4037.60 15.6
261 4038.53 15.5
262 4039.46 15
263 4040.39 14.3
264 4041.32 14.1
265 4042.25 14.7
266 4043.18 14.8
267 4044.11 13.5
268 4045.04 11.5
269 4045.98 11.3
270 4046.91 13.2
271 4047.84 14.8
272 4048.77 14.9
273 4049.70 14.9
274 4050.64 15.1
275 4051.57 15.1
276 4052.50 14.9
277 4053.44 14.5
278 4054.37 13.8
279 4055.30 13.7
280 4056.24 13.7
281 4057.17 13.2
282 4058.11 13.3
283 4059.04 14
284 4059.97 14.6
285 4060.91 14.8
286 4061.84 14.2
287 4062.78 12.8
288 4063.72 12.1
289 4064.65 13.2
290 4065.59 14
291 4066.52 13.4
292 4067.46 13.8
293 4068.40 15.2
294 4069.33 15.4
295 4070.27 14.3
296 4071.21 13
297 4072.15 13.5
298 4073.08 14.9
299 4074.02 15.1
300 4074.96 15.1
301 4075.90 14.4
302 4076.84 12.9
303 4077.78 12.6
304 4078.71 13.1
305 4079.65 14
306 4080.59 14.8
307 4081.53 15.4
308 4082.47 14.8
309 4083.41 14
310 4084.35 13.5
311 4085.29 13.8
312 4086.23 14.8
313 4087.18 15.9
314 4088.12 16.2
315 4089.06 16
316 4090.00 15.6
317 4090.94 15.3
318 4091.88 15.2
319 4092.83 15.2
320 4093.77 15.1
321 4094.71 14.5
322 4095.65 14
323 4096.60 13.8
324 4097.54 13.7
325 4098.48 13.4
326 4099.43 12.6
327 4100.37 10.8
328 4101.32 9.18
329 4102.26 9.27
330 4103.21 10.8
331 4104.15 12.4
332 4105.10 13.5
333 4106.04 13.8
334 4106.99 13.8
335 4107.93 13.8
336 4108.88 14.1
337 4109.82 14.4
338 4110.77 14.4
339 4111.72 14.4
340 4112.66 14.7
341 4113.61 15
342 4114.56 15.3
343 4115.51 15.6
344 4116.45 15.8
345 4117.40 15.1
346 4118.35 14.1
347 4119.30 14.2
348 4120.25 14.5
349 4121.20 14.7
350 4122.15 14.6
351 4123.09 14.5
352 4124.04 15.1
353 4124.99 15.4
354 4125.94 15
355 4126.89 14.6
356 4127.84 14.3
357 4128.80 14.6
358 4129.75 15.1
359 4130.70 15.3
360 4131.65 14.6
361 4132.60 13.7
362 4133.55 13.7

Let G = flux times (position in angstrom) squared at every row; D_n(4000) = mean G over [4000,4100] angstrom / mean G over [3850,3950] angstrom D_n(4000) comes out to 1.48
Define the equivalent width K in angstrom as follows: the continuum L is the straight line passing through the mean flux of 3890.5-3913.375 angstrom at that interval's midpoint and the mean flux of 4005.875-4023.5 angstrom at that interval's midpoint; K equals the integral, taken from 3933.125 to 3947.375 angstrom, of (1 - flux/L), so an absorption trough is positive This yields 6.0 angstrom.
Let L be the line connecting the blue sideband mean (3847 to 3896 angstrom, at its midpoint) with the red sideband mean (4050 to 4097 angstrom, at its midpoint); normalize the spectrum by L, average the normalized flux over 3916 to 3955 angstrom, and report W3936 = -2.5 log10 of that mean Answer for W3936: 0.36 mag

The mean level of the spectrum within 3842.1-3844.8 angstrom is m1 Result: 11.5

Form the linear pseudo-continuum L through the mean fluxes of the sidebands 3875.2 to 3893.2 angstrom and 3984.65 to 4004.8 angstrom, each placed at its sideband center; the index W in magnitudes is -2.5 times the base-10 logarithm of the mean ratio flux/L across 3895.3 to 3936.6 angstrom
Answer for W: 0.177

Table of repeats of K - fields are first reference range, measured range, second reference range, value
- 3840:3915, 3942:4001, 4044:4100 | 8.79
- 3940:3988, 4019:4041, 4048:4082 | -2.92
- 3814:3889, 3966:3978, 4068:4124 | 5.76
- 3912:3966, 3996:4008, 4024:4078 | -1.62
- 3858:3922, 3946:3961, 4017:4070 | 0.89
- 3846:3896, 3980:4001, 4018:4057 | -0.11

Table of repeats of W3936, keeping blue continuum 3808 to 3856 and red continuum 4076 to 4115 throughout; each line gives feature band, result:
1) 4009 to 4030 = -0.14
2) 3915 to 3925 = 0.02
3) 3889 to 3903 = 0.03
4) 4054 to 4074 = -0.03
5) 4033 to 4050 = -0.07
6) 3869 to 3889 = -0.01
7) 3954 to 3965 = 0.14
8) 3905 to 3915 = -0.04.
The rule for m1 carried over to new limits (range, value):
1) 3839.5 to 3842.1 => 8.78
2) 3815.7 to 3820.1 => 11.2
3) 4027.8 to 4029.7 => 15.1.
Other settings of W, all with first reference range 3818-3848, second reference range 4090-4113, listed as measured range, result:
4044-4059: -0.10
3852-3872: -0.24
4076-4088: -0.08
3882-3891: 0.04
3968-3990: 0.11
